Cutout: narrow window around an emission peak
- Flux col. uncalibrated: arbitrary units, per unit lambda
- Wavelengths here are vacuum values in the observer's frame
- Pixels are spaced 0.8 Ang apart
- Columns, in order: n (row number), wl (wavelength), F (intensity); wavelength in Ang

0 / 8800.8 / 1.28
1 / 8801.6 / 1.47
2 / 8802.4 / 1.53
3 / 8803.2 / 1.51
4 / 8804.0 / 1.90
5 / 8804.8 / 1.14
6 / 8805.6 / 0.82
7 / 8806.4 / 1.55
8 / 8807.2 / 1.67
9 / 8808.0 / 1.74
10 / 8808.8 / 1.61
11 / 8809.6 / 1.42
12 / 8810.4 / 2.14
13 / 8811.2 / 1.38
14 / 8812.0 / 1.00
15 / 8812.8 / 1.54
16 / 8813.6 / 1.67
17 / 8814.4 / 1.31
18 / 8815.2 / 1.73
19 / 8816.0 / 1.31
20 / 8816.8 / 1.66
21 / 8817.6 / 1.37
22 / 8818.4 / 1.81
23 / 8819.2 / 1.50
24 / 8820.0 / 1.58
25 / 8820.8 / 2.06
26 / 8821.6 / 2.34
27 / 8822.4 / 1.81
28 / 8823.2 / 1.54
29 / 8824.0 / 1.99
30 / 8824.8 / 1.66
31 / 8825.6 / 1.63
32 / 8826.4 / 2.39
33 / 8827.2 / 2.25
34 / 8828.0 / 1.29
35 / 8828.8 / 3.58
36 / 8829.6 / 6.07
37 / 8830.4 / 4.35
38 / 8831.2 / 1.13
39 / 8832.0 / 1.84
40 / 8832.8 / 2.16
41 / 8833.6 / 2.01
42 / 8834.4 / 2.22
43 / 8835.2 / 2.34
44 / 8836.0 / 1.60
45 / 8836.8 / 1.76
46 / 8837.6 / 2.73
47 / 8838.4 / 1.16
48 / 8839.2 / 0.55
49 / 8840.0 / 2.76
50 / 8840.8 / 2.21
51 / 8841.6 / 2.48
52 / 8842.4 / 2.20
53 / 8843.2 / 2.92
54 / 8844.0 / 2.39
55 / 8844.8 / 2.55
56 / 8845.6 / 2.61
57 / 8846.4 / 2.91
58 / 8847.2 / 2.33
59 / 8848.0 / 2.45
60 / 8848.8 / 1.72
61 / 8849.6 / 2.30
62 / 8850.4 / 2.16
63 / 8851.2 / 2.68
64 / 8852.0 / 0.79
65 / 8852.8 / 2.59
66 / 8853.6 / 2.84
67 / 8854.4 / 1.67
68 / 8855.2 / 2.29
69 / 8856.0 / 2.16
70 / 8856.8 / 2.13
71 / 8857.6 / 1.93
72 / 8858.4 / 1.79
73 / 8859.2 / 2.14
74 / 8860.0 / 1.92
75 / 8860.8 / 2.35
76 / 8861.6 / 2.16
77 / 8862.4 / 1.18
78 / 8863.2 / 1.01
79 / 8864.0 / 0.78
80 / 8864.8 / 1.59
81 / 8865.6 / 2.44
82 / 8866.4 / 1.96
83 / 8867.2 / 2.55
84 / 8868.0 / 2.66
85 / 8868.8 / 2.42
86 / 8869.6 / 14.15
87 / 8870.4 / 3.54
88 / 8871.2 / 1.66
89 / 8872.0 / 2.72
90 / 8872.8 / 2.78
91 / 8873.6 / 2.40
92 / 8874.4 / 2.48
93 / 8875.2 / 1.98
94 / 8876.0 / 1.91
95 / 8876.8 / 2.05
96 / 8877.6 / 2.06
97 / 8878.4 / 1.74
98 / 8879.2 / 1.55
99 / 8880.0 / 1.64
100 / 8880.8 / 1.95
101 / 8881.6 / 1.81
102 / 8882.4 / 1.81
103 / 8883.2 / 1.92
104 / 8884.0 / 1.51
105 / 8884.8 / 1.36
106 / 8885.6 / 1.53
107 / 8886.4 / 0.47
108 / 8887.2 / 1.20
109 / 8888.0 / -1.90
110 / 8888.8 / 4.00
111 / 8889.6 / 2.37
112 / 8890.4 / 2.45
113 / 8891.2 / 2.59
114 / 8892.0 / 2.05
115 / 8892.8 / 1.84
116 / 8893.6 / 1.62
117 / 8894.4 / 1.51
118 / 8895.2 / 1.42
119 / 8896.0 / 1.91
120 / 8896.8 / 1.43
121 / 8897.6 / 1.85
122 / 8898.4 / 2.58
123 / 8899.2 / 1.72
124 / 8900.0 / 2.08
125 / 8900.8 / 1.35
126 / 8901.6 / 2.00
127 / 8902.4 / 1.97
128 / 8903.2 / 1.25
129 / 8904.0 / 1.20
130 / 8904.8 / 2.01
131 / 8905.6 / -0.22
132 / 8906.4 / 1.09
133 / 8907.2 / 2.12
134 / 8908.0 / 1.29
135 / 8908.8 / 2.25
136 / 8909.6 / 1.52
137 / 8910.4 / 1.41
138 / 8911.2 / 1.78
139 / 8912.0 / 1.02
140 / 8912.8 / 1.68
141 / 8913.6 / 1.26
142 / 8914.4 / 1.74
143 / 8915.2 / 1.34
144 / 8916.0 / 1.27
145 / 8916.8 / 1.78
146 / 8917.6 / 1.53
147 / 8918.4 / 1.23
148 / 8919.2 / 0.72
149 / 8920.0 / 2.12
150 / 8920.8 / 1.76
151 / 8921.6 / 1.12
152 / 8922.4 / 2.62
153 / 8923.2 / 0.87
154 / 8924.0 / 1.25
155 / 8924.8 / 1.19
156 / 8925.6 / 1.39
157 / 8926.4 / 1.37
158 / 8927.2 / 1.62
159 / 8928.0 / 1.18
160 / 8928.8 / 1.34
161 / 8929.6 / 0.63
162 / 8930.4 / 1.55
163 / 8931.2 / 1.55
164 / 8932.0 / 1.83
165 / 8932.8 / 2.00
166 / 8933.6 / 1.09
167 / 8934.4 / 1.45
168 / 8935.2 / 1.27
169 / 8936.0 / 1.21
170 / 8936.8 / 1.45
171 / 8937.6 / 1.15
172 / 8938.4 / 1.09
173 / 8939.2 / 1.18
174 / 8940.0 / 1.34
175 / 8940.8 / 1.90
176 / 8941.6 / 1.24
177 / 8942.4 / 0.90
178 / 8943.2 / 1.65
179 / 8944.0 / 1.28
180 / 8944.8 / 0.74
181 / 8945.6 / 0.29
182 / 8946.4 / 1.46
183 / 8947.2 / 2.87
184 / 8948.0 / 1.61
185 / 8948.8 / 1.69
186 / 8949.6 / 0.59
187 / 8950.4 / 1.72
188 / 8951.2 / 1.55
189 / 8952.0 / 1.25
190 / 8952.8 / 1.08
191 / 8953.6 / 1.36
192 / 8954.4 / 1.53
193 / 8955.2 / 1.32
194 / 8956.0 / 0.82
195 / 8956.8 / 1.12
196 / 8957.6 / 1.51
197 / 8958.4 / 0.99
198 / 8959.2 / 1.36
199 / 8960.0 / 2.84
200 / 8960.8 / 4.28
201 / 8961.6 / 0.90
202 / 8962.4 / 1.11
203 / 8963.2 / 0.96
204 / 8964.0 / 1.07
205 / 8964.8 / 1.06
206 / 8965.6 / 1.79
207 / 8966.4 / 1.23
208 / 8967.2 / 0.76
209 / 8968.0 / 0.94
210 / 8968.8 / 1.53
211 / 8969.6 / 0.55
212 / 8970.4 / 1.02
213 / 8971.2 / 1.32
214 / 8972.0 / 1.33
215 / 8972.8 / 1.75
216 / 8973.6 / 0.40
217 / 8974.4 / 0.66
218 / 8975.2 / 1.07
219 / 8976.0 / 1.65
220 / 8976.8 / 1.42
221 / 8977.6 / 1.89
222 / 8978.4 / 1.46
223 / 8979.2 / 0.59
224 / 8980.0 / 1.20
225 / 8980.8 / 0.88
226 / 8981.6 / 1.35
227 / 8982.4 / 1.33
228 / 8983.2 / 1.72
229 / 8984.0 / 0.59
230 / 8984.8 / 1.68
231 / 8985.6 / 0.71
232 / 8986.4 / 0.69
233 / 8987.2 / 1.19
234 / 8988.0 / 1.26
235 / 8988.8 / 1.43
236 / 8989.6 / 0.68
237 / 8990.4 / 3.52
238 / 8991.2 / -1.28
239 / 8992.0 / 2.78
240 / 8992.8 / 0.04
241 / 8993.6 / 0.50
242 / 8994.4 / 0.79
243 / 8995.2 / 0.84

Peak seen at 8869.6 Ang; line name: Mg II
